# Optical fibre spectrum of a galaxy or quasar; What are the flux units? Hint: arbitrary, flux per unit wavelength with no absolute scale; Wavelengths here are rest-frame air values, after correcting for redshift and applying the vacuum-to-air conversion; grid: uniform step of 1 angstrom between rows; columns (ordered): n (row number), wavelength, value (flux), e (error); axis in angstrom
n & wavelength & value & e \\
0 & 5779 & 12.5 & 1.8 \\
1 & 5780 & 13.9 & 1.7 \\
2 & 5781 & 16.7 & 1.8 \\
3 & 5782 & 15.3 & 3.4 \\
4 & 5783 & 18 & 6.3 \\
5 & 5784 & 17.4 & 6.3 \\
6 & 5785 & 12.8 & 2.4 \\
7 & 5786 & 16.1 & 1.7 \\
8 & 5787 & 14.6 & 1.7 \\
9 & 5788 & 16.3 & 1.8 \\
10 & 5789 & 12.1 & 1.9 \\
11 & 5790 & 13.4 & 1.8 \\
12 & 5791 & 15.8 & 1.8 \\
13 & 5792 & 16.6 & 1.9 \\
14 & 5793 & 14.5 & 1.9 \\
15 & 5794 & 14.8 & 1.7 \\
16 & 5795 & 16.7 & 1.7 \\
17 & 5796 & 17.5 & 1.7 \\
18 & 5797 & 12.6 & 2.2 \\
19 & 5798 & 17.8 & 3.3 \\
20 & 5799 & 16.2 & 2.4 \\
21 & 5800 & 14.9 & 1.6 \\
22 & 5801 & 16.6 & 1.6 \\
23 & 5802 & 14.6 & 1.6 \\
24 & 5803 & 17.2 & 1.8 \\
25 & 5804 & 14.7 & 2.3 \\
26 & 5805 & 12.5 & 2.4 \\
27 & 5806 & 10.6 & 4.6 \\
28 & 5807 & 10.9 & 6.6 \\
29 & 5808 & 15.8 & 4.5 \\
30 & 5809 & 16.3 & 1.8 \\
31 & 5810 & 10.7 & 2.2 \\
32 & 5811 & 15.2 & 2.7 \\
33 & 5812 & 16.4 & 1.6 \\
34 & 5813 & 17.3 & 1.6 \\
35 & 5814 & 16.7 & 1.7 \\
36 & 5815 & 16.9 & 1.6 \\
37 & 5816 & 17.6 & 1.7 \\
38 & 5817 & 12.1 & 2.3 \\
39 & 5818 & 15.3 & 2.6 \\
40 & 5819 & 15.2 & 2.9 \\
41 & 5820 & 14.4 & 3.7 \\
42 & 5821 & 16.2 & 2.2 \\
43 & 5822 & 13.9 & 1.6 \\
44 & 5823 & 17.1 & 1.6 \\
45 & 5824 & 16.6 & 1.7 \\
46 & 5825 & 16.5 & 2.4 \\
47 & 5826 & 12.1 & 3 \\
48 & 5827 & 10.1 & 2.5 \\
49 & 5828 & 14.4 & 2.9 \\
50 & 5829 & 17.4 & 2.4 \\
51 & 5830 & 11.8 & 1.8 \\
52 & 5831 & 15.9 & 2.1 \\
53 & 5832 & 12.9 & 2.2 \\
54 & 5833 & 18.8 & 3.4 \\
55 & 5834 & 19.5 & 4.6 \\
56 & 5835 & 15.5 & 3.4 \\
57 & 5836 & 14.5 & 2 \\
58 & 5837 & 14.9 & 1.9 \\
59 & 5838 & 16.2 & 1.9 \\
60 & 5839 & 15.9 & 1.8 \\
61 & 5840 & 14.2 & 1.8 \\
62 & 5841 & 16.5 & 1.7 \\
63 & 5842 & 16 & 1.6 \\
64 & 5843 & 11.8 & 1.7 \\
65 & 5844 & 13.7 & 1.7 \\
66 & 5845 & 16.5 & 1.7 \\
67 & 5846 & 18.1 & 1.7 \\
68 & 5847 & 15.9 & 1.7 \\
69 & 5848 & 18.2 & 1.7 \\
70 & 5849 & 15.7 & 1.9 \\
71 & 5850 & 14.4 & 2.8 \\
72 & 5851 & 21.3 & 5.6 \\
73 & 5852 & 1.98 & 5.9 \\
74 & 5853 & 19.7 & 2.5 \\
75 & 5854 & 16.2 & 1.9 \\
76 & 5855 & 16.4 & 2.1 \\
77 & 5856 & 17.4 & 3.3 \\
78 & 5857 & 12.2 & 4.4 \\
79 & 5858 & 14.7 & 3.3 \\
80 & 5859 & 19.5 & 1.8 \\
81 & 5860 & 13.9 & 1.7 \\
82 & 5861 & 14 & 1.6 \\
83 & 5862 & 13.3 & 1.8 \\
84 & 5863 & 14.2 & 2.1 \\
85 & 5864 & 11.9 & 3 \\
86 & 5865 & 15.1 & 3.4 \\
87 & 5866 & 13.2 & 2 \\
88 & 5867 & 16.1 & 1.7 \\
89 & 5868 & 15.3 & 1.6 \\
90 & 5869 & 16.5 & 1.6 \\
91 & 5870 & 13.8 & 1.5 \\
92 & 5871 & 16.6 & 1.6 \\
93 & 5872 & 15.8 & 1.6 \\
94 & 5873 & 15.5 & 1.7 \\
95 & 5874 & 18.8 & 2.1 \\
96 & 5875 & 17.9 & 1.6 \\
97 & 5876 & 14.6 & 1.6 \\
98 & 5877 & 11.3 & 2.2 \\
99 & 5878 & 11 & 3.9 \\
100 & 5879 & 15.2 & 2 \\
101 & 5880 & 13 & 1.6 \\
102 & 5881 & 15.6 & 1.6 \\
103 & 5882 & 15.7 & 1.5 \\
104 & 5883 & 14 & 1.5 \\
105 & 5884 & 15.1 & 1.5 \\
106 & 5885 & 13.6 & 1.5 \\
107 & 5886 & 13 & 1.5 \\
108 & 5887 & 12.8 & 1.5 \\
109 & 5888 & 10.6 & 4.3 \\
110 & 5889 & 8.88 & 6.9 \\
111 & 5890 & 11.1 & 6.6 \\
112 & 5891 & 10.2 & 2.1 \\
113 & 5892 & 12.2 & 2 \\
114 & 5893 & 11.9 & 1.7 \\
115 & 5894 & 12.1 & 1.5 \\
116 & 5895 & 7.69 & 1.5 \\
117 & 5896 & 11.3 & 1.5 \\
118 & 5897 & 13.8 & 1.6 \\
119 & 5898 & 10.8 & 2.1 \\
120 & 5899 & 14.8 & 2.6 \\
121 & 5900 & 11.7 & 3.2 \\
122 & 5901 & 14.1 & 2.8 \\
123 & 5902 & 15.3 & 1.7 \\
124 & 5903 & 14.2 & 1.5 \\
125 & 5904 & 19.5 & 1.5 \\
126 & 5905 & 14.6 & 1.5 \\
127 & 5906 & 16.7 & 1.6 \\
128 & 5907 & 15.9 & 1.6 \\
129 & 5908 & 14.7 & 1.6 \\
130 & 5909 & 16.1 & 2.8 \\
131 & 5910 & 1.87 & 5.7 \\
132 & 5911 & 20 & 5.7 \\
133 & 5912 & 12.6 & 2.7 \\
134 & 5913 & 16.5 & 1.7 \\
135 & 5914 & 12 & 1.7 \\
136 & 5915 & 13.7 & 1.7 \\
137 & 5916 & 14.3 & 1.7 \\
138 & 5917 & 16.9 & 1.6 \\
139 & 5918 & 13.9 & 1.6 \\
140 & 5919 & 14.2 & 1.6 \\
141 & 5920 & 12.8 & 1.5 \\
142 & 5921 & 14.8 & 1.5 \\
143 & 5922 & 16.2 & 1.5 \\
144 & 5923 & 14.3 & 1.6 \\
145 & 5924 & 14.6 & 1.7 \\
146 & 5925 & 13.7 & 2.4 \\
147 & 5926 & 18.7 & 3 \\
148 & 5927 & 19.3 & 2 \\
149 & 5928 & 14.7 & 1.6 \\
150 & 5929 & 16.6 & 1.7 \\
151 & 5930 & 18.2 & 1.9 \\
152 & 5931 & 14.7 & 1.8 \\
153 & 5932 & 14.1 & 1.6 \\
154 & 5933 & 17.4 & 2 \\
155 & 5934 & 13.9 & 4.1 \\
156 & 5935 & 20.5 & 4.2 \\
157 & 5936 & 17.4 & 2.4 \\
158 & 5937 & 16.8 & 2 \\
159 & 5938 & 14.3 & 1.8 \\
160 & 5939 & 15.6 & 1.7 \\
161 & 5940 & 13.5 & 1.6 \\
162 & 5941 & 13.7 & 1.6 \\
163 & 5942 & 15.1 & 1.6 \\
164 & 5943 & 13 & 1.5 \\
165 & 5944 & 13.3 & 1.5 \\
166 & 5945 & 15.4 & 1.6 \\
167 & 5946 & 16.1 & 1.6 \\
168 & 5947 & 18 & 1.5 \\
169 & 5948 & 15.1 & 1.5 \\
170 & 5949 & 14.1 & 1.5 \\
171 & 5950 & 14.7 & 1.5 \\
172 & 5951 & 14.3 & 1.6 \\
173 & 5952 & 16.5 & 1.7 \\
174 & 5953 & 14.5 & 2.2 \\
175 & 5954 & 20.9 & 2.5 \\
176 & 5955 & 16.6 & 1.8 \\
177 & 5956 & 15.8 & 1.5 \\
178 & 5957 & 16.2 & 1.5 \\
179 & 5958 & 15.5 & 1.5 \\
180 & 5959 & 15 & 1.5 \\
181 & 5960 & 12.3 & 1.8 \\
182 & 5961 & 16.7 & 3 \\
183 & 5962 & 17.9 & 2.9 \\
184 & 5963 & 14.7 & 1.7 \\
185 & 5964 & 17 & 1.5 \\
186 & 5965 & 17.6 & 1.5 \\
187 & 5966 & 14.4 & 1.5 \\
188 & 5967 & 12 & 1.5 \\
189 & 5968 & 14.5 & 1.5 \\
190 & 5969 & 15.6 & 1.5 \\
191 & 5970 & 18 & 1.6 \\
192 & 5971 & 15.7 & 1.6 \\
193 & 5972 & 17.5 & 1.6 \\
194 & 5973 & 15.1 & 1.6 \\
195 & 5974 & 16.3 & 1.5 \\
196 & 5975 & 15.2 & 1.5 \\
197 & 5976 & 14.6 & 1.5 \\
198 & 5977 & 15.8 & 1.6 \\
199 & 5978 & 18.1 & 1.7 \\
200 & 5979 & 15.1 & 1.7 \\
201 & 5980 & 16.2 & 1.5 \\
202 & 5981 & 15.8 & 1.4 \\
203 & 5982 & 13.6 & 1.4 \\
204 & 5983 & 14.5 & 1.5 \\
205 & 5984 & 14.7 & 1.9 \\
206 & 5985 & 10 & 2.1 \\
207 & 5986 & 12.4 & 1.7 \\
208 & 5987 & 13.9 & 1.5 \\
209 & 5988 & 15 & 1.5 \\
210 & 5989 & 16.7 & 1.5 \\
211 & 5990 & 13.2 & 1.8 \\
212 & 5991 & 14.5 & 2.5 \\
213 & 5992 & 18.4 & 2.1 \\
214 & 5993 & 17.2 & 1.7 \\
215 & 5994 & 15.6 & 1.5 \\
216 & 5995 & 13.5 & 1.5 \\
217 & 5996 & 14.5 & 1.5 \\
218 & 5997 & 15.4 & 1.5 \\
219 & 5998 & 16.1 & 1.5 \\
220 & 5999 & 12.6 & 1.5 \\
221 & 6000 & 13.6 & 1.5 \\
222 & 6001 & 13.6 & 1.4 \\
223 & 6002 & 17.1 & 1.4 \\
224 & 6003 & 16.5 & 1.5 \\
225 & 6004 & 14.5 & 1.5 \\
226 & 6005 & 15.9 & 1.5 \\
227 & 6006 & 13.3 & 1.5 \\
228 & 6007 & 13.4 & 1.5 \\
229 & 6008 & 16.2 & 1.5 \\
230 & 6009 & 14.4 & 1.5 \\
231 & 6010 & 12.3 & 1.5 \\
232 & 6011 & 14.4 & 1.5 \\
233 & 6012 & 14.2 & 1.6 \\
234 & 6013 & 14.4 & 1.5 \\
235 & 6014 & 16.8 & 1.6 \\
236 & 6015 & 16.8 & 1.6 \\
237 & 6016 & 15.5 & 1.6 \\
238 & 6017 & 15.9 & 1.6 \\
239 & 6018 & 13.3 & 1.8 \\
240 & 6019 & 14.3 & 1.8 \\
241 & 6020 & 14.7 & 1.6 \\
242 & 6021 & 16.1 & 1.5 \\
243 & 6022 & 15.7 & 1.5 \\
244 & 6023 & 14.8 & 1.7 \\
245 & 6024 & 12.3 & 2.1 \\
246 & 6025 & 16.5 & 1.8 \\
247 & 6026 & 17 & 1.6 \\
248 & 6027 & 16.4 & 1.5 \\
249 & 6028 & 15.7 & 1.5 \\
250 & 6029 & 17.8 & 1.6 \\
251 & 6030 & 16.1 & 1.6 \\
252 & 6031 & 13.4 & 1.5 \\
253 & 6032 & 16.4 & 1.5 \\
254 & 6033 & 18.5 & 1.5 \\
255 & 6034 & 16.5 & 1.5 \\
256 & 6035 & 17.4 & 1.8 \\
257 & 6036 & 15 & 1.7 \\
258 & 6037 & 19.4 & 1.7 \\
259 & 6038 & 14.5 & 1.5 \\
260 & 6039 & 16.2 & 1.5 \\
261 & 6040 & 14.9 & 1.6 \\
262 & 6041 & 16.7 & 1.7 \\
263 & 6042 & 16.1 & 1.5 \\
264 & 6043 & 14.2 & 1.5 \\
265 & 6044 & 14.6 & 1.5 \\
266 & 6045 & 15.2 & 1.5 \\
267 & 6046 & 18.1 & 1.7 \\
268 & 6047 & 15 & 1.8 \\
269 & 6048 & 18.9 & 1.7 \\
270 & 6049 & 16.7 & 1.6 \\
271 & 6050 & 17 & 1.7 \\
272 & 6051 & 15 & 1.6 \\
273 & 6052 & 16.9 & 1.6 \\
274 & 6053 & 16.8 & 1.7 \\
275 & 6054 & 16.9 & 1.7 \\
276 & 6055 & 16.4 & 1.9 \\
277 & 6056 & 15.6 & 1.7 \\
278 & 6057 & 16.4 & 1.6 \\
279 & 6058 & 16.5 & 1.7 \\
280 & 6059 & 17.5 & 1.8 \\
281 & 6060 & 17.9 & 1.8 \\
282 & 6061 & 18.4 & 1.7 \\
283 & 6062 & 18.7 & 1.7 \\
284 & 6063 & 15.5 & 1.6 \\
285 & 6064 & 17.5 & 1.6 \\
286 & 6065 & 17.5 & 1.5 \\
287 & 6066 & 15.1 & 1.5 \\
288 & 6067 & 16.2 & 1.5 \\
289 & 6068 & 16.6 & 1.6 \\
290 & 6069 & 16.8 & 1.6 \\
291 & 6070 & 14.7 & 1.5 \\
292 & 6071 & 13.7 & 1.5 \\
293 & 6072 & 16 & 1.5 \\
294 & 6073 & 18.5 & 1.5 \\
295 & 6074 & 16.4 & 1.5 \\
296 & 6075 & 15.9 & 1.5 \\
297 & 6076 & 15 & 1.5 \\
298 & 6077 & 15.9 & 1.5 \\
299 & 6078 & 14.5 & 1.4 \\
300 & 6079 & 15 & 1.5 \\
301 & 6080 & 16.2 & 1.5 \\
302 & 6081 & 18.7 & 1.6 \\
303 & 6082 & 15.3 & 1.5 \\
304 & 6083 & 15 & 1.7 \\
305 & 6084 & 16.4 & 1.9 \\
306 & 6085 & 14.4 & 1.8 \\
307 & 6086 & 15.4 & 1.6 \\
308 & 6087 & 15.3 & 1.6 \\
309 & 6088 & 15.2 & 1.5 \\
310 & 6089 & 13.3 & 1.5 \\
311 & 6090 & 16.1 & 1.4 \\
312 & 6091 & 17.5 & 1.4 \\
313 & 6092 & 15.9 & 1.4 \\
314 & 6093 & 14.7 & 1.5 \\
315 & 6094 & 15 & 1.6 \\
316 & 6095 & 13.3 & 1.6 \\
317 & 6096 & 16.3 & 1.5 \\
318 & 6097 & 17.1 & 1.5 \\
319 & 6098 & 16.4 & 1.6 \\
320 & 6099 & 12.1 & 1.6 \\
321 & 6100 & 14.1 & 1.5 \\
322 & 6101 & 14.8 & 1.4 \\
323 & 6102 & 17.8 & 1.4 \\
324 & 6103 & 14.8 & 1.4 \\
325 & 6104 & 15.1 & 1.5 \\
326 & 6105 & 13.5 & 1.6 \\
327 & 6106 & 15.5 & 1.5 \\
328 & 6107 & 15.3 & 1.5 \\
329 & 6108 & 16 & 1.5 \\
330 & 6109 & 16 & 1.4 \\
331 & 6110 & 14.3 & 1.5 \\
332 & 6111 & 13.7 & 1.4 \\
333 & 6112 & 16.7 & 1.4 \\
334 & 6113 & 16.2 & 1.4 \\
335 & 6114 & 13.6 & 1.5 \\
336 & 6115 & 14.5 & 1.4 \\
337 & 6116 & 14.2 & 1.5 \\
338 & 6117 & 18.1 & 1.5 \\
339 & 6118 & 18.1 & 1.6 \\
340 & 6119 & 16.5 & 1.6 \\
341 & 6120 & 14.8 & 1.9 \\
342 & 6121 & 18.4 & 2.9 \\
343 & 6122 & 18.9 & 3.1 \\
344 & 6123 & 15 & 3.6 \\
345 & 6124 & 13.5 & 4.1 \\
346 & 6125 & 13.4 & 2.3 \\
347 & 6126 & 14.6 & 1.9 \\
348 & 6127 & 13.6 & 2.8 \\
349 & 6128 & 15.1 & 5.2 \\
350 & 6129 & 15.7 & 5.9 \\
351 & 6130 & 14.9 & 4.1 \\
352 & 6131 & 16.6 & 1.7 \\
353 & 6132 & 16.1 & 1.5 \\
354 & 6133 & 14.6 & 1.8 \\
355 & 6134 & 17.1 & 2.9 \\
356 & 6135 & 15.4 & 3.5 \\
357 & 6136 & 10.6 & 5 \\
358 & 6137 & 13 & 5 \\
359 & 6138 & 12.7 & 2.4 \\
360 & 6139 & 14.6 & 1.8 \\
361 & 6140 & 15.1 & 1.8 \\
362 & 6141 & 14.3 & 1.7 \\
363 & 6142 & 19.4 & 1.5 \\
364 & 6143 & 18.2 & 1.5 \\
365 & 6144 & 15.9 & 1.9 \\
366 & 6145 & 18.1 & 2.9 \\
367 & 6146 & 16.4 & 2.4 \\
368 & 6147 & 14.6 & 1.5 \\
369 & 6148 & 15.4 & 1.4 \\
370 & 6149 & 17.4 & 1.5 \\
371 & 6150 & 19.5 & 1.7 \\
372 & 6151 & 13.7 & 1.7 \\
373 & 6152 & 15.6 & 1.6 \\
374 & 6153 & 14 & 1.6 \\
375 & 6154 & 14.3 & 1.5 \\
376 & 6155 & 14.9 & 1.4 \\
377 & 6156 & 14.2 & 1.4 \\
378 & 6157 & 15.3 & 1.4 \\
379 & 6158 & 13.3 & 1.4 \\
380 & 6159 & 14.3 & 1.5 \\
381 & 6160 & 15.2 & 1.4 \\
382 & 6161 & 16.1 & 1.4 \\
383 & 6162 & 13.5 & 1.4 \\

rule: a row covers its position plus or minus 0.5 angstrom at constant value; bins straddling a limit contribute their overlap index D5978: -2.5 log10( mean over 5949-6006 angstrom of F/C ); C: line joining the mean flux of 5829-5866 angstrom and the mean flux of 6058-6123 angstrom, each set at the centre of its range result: 0.017 mag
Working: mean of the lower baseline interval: 15.2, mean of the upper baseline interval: 15.8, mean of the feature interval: 15.3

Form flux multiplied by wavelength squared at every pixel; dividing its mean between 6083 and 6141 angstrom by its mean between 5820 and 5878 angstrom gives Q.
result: 1.1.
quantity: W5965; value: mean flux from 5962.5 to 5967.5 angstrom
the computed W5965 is 15.1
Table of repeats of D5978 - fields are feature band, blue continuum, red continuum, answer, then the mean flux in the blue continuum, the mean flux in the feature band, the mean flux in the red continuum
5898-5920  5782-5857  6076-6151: 0.07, 15.2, 14.3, 15.5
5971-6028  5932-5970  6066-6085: 0.05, 15.6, 15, 15.9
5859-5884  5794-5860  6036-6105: 0.04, 15.3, 14.8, 16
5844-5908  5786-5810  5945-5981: 0.07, 14.8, 14.3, 15.8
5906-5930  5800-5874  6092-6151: 0.03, 15.1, 14.8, 15.4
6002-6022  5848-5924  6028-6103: 0.04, 14.1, 15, 16.1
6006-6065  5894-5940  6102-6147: -0.06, 14.8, 16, 15.4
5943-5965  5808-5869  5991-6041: -0.03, 15.2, 15.7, 15.4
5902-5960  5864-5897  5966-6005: -0.07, 13.6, 15.3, 15.1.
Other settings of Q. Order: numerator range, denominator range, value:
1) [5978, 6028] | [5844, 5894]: 1.08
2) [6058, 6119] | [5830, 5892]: 1.15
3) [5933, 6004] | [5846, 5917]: 1.12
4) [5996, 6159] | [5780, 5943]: 1.13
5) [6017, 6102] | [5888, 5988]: 1.12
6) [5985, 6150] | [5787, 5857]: 1.11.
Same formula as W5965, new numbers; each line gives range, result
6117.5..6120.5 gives 16.5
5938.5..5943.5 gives 14.2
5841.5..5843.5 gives 13.9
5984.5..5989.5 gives 13.6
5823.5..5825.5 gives 16.6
